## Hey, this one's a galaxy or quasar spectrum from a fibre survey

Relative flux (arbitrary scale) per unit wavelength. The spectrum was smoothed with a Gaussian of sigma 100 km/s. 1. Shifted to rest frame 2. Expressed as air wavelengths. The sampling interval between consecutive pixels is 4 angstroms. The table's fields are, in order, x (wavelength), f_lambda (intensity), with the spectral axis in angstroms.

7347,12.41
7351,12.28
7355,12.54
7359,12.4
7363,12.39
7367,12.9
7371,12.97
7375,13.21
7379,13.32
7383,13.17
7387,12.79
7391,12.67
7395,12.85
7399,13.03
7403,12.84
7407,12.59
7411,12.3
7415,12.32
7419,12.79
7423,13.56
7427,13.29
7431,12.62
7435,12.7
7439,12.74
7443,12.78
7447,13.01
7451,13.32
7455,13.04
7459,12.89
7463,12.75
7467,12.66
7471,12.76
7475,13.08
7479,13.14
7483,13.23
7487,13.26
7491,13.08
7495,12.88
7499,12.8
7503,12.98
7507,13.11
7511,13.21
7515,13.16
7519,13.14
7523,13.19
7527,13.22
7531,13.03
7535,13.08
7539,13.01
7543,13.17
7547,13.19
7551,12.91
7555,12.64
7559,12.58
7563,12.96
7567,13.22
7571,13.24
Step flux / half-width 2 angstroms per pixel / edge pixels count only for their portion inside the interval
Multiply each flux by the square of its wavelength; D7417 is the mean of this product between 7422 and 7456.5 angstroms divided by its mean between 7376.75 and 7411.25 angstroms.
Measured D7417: 1.0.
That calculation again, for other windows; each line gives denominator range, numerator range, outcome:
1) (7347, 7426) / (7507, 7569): 1.06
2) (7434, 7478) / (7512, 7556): 1.04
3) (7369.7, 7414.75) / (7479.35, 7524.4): 1.05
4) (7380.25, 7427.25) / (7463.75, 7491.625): 1.03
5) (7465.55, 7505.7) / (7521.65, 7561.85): 1.02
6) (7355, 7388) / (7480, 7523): 1.05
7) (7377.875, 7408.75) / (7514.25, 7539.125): 1.05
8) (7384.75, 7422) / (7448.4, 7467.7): 1.03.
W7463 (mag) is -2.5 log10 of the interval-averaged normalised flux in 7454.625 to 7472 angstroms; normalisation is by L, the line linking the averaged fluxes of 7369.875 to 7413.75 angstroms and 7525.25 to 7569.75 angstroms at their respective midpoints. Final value 0.01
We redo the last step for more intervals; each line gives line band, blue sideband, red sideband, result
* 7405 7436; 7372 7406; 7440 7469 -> 0.014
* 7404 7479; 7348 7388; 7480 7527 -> 0.009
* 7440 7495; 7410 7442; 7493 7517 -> -0.006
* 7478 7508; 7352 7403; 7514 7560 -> -0.006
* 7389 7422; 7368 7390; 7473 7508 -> 0.031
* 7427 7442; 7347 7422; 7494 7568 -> 0.006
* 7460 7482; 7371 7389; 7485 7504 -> 0.011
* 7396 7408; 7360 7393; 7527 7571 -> 0.007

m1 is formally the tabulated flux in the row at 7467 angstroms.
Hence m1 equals 12.66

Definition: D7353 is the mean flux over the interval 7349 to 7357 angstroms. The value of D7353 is 12.4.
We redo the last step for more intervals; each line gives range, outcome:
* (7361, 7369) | 12.6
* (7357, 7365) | 12.4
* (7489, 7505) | 12.9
